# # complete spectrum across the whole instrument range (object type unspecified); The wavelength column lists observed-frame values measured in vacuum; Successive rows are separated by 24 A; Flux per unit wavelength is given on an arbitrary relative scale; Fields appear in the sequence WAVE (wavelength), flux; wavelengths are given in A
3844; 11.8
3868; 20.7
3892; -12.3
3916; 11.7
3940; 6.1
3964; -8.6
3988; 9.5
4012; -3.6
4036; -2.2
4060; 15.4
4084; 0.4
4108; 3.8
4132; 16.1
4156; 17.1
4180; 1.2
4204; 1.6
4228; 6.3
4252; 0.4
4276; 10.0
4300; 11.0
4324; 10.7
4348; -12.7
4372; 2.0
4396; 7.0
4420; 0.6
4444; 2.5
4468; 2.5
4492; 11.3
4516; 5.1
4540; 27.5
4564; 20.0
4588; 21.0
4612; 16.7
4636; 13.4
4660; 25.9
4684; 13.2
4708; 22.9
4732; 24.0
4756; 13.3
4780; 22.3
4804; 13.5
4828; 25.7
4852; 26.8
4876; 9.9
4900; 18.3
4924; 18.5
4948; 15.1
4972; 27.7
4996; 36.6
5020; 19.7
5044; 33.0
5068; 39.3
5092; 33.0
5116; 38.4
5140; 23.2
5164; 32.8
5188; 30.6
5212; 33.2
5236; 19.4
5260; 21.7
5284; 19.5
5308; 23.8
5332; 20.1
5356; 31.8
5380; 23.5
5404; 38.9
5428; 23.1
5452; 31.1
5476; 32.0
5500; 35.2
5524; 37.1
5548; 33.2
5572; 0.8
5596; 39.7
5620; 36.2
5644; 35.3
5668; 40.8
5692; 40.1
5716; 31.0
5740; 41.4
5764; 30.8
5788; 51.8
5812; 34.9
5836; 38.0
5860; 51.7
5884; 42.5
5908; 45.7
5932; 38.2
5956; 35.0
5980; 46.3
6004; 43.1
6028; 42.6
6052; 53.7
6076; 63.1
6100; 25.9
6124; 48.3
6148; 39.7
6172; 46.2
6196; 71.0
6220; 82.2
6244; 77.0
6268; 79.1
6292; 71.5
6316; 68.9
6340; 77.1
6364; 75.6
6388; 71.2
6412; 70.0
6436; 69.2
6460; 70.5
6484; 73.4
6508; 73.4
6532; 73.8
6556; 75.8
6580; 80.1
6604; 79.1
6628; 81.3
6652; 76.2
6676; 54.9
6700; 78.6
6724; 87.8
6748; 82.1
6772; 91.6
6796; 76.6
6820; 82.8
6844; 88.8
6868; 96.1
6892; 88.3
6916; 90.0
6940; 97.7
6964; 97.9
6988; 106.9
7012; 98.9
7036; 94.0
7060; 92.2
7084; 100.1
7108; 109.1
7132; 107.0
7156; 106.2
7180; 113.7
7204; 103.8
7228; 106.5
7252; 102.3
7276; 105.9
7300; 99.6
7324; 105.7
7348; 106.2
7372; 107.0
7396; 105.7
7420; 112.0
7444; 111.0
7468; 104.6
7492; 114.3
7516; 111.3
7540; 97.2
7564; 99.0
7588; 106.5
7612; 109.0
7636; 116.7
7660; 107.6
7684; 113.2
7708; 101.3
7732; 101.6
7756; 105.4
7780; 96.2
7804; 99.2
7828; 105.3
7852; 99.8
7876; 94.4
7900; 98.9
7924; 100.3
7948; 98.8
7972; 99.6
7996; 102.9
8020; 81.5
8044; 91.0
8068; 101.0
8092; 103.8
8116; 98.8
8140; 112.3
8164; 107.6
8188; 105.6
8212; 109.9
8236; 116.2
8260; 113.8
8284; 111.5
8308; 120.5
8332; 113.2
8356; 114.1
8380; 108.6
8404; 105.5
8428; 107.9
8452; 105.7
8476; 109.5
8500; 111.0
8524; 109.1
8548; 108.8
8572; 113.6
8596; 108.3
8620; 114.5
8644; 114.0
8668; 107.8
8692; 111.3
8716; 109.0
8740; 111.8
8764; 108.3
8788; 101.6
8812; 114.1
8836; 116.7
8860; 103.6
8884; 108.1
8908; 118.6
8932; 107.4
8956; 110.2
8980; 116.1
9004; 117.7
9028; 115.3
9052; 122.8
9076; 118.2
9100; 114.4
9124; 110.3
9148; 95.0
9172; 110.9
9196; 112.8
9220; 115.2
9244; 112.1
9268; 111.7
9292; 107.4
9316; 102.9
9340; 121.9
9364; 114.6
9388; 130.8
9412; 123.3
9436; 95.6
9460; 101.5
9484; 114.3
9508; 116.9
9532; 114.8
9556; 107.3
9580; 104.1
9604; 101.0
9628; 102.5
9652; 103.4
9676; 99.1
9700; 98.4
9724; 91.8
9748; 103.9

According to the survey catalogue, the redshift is 0.551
